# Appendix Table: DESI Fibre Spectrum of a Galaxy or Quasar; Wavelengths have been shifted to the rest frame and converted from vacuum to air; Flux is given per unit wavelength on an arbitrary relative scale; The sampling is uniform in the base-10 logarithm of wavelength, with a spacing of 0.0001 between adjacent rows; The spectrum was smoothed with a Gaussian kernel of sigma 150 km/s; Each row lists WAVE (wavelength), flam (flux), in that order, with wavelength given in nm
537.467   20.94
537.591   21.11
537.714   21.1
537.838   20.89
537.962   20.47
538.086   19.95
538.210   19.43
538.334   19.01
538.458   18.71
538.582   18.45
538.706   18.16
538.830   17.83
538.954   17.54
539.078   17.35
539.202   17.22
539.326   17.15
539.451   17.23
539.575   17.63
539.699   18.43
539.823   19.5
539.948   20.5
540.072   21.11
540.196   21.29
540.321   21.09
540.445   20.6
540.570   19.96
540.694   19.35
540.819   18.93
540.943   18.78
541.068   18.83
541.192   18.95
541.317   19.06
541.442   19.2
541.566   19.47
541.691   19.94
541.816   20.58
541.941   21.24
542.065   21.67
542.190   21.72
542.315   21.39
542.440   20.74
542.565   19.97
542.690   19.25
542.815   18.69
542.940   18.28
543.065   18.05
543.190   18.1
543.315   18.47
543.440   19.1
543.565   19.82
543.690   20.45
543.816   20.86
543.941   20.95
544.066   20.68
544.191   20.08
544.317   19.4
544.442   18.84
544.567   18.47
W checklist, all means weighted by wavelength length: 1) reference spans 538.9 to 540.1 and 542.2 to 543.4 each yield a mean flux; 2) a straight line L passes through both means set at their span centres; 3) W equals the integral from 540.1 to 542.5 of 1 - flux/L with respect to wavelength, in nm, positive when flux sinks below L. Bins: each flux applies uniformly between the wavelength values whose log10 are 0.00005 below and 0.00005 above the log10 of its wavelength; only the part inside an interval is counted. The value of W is -0.17 nm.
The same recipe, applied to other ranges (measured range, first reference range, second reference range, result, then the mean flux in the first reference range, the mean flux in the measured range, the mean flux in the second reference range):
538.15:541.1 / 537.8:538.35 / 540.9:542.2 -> 0.150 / 20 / 18.9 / 19.9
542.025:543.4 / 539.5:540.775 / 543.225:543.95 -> 0.014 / 19.9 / 19.6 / 19.8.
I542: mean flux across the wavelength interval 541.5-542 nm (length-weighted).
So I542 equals 20.3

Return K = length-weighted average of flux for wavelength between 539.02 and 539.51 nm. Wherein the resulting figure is 17.2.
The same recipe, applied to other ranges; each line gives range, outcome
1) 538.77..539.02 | 17.7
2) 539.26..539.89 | 18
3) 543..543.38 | 18.2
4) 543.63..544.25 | 20.6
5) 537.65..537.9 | 21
